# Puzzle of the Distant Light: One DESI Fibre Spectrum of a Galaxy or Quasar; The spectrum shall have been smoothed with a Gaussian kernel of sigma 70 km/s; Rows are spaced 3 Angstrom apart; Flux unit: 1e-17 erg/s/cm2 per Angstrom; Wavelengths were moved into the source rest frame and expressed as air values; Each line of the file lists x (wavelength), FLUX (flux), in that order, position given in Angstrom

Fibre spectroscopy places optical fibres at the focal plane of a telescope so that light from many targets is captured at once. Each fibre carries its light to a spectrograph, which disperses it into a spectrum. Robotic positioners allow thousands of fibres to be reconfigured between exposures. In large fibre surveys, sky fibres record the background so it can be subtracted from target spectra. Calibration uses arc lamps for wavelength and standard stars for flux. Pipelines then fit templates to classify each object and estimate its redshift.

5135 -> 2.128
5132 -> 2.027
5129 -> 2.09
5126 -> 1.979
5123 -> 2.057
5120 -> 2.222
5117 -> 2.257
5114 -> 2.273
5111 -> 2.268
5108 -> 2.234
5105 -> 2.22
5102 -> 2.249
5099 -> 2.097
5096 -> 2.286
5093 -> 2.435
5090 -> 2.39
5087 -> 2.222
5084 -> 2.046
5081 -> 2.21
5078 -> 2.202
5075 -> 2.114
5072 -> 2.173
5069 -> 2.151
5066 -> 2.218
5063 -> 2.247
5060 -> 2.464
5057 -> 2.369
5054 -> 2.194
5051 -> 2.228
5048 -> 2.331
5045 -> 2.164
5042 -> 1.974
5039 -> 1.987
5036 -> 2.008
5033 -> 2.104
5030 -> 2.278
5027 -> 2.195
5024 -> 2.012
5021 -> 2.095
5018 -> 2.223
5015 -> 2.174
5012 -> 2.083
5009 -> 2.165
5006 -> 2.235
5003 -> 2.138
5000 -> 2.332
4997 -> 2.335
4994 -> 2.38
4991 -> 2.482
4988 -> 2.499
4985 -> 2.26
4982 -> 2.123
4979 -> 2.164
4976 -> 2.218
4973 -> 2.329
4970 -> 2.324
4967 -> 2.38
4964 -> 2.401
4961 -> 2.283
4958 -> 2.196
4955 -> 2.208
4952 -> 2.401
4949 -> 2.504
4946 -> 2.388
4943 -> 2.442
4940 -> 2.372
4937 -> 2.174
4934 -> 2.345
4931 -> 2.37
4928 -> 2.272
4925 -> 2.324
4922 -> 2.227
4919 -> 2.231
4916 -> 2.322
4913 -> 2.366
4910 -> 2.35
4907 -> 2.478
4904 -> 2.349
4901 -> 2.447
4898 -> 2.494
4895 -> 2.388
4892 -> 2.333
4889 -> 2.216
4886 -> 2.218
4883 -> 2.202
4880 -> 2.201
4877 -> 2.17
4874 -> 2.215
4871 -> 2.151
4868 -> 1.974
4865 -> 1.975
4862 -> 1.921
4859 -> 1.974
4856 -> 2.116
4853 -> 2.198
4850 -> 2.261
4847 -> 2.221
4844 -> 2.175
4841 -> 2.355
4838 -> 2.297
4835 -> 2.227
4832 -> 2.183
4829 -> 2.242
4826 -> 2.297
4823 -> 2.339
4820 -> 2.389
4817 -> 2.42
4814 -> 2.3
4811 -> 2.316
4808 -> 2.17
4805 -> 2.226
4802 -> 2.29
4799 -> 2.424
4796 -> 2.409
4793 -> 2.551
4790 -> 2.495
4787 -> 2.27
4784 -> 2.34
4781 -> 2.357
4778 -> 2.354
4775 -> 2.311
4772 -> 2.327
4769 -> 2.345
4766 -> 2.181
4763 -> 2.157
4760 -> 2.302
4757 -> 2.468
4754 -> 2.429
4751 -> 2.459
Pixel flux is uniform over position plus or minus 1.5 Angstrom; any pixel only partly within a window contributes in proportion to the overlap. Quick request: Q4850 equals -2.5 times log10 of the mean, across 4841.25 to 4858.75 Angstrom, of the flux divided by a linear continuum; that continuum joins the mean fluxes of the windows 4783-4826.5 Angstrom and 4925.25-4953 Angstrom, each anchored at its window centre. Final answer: 0.08 mag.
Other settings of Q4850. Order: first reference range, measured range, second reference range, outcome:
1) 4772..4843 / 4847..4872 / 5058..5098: 0.12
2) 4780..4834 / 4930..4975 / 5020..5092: -0.04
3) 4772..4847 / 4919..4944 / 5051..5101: -0.01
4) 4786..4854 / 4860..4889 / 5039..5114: 0.09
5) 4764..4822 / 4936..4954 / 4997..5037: -0.08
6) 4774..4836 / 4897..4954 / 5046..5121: -0.03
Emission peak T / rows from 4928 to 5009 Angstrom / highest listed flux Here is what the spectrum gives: 2.504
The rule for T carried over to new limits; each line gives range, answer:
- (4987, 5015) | 2.499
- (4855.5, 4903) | 2.494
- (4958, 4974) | 2.401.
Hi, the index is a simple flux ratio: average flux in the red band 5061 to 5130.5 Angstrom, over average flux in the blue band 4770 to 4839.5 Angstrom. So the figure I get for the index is 0.95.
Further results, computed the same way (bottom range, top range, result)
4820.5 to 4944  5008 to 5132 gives 0.97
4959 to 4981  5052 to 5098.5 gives 0.98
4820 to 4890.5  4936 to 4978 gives 1.07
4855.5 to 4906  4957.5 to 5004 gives 1.05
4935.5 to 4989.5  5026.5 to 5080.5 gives 0.95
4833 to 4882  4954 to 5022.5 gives 1.05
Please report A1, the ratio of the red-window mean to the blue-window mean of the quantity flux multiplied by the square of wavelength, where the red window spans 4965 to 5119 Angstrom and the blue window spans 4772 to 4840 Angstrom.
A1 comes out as 1.1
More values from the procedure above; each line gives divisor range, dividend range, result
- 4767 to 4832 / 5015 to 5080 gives 1.03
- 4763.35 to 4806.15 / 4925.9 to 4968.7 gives 1.07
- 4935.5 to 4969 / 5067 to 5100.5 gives 1.00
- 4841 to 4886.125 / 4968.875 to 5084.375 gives 1.11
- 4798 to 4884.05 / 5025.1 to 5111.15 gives 1.09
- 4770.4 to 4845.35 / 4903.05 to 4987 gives 1.05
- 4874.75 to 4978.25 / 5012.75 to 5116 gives 1.00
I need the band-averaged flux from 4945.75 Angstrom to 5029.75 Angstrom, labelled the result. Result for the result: 2.27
